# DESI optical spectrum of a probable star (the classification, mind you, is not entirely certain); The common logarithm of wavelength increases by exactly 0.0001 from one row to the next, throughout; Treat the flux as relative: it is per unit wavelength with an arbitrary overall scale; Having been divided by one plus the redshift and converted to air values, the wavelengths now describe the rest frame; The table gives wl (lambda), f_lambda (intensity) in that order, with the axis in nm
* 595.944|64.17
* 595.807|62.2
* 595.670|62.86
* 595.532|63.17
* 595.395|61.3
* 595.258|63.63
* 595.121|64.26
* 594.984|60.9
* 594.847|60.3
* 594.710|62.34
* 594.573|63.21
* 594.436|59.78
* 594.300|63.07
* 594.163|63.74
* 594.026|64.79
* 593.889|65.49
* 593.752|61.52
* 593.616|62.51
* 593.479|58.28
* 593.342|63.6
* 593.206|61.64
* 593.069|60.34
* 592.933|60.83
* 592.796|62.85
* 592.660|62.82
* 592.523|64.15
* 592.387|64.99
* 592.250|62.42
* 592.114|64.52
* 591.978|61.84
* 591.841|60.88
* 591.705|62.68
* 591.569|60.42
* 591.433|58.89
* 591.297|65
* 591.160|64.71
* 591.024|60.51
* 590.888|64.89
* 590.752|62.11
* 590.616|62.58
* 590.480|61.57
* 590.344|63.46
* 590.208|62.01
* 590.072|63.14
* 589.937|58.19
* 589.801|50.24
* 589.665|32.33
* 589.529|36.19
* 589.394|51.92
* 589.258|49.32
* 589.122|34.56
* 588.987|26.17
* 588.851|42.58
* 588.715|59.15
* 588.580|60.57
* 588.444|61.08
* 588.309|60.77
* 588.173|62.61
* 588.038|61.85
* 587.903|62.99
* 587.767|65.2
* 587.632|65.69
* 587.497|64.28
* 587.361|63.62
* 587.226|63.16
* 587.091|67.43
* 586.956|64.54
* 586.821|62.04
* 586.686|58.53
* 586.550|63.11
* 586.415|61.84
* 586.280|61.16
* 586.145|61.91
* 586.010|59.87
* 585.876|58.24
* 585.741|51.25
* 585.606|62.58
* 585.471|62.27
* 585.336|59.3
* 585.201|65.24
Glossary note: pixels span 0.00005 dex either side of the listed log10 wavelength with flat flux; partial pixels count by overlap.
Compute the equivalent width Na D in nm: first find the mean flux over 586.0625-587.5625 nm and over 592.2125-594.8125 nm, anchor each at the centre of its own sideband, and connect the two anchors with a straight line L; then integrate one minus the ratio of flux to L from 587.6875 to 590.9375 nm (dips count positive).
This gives 0.41 nm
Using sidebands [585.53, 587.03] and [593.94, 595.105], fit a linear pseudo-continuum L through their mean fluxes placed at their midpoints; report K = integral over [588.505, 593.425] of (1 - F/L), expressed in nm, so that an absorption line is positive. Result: 0.34 nm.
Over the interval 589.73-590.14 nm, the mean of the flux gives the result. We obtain 57.1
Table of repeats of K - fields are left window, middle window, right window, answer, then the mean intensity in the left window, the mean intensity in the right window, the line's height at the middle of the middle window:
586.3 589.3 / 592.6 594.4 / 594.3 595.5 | -0.03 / 58.3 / 62.1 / 61.4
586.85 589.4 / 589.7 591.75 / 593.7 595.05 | -0.05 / 57.4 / 62.5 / 59.5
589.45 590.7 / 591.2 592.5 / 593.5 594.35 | -0.09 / 54.5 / 63.2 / 58.5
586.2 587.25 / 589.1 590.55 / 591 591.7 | 0.25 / 62.7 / 62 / 62.3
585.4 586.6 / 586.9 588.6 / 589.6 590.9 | -0.12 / 60.2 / 57.8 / 59.2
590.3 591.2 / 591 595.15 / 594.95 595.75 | 0.03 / 62.8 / 62.7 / 62.7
